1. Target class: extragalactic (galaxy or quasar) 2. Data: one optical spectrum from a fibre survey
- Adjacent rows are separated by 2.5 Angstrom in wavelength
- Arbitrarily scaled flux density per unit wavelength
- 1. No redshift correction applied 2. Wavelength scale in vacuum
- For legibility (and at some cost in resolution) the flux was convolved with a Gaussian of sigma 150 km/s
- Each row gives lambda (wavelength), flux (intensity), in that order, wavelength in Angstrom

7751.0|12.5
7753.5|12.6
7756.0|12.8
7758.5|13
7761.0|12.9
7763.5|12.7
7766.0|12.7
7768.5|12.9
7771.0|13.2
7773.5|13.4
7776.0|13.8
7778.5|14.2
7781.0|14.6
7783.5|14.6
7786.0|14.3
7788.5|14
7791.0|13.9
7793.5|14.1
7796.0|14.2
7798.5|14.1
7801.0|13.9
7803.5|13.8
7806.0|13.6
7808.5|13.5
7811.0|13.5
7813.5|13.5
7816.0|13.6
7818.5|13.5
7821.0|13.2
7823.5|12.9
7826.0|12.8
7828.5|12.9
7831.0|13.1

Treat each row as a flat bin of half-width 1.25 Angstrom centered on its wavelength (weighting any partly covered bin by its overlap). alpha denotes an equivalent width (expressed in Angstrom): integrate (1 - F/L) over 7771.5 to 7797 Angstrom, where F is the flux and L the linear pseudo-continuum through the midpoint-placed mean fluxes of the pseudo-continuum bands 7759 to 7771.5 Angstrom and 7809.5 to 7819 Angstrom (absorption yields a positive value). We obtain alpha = -1.86 Angstrom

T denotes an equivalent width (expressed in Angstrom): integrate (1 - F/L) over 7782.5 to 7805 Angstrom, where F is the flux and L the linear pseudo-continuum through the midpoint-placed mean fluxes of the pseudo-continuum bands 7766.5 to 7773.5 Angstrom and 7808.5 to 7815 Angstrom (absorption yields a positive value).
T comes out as -1.3 Angstrom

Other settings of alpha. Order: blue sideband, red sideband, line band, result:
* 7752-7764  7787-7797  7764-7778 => 0.06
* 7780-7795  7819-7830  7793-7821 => -0.28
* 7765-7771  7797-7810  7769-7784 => -0.89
